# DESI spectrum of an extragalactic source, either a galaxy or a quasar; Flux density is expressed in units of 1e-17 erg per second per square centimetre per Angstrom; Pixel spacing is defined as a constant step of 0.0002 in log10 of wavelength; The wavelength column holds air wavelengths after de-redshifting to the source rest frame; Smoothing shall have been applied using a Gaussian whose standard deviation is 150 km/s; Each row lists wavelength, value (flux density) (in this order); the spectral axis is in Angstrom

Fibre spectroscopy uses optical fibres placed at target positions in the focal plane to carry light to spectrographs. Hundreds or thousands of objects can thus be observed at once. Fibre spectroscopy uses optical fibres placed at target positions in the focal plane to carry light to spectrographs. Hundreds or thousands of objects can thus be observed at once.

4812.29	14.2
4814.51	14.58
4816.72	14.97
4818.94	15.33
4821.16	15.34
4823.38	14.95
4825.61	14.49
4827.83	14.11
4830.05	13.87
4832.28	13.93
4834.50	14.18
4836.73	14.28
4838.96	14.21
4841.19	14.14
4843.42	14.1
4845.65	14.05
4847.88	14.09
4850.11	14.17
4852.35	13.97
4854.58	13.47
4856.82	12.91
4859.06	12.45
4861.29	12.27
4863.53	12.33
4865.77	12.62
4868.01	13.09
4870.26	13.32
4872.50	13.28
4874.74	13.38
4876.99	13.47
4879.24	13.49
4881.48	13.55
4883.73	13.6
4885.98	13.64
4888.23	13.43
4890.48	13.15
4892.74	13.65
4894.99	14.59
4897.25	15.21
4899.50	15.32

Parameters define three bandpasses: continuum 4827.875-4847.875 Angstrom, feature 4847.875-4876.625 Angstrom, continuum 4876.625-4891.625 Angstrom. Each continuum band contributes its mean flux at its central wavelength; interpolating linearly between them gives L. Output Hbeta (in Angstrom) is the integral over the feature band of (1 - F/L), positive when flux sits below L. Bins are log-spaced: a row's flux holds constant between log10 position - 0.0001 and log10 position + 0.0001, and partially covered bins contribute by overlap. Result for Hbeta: 1.29 Angstrom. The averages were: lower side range 14.1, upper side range 13.5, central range 13.2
